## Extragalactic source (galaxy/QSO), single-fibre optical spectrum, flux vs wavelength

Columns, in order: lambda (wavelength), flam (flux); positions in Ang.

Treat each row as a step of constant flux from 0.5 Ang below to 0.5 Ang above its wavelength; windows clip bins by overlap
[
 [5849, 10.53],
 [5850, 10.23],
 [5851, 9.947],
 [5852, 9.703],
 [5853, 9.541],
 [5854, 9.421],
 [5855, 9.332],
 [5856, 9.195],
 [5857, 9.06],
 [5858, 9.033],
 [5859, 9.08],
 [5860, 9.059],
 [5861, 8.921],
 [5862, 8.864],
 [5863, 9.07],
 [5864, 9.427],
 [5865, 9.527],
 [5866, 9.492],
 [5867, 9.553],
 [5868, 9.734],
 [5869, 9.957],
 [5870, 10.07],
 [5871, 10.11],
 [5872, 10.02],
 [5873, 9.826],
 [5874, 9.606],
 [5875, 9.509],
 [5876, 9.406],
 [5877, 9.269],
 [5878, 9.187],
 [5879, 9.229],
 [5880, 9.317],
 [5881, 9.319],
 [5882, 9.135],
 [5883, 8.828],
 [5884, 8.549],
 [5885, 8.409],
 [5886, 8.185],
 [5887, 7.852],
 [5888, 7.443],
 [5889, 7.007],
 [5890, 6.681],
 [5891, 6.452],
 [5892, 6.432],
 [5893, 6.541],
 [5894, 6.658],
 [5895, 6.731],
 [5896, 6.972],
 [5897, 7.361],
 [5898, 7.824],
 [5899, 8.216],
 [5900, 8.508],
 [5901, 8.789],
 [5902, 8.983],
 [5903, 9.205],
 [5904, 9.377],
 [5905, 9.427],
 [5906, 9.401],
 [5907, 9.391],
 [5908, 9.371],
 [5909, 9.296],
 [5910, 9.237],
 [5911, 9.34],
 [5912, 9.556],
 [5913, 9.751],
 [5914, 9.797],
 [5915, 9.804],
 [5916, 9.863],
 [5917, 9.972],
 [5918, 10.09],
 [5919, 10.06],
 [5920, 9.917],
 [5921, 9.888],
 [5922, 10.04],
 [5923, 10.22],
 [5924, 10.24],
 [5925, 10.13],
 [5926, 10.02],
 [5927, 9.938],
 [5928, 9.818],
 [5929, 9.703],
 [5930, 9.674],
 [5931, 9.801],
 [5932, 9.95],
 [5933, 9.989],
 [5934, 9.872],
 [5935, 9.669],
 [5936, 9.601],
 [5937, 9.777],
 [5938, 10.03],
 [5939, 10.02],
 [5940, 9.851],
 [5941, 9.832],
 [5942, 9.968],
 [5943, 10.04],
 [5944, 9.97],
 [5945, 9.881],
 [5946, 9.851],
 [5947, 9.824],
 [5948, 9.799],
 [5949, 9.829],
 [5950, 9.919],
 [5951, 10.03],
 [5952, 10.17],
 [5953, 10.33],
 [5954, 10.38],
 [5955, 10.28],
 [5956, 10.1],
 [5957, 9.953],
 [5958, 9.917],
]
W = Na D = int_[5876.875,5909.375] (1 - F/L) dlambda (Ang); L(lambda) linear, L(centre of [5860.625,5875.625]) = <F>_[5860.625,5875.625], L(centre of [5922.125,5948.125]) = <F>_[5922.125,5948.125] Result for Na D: 4.8 Ang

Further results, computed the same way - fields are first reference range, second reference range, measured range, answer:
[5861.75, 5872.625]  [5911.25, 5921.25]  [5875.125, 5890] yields 1.7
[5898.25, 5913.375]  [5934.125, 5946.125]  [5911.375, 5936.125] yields -0.9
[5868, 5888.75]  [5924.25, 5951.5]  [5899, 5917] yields 0.3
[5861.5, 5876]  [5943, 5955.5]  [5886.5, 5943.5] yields 4.3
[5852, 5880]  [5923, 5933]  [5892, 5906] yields 2.4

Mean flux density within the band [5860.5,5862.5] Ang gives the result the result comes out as 8.89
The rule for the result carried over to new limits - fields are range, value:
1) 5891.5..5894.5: 6.54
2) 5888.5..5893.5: 6.62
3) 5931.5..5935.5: 9.87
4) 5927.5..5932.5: 9.79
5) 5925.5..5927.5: 9.98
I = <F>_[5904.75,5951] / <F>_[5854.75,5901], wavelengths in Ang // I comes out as 1.1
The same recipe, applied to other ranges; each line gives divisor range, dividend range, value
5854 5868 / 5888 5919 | 0.93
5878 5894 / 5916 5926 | 1.26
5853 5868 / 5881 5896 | 0.82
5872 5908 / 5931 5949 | 1.17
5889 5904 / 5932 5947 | 1.31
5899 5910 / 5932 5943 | 1.08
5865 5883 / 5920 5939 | 1.04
